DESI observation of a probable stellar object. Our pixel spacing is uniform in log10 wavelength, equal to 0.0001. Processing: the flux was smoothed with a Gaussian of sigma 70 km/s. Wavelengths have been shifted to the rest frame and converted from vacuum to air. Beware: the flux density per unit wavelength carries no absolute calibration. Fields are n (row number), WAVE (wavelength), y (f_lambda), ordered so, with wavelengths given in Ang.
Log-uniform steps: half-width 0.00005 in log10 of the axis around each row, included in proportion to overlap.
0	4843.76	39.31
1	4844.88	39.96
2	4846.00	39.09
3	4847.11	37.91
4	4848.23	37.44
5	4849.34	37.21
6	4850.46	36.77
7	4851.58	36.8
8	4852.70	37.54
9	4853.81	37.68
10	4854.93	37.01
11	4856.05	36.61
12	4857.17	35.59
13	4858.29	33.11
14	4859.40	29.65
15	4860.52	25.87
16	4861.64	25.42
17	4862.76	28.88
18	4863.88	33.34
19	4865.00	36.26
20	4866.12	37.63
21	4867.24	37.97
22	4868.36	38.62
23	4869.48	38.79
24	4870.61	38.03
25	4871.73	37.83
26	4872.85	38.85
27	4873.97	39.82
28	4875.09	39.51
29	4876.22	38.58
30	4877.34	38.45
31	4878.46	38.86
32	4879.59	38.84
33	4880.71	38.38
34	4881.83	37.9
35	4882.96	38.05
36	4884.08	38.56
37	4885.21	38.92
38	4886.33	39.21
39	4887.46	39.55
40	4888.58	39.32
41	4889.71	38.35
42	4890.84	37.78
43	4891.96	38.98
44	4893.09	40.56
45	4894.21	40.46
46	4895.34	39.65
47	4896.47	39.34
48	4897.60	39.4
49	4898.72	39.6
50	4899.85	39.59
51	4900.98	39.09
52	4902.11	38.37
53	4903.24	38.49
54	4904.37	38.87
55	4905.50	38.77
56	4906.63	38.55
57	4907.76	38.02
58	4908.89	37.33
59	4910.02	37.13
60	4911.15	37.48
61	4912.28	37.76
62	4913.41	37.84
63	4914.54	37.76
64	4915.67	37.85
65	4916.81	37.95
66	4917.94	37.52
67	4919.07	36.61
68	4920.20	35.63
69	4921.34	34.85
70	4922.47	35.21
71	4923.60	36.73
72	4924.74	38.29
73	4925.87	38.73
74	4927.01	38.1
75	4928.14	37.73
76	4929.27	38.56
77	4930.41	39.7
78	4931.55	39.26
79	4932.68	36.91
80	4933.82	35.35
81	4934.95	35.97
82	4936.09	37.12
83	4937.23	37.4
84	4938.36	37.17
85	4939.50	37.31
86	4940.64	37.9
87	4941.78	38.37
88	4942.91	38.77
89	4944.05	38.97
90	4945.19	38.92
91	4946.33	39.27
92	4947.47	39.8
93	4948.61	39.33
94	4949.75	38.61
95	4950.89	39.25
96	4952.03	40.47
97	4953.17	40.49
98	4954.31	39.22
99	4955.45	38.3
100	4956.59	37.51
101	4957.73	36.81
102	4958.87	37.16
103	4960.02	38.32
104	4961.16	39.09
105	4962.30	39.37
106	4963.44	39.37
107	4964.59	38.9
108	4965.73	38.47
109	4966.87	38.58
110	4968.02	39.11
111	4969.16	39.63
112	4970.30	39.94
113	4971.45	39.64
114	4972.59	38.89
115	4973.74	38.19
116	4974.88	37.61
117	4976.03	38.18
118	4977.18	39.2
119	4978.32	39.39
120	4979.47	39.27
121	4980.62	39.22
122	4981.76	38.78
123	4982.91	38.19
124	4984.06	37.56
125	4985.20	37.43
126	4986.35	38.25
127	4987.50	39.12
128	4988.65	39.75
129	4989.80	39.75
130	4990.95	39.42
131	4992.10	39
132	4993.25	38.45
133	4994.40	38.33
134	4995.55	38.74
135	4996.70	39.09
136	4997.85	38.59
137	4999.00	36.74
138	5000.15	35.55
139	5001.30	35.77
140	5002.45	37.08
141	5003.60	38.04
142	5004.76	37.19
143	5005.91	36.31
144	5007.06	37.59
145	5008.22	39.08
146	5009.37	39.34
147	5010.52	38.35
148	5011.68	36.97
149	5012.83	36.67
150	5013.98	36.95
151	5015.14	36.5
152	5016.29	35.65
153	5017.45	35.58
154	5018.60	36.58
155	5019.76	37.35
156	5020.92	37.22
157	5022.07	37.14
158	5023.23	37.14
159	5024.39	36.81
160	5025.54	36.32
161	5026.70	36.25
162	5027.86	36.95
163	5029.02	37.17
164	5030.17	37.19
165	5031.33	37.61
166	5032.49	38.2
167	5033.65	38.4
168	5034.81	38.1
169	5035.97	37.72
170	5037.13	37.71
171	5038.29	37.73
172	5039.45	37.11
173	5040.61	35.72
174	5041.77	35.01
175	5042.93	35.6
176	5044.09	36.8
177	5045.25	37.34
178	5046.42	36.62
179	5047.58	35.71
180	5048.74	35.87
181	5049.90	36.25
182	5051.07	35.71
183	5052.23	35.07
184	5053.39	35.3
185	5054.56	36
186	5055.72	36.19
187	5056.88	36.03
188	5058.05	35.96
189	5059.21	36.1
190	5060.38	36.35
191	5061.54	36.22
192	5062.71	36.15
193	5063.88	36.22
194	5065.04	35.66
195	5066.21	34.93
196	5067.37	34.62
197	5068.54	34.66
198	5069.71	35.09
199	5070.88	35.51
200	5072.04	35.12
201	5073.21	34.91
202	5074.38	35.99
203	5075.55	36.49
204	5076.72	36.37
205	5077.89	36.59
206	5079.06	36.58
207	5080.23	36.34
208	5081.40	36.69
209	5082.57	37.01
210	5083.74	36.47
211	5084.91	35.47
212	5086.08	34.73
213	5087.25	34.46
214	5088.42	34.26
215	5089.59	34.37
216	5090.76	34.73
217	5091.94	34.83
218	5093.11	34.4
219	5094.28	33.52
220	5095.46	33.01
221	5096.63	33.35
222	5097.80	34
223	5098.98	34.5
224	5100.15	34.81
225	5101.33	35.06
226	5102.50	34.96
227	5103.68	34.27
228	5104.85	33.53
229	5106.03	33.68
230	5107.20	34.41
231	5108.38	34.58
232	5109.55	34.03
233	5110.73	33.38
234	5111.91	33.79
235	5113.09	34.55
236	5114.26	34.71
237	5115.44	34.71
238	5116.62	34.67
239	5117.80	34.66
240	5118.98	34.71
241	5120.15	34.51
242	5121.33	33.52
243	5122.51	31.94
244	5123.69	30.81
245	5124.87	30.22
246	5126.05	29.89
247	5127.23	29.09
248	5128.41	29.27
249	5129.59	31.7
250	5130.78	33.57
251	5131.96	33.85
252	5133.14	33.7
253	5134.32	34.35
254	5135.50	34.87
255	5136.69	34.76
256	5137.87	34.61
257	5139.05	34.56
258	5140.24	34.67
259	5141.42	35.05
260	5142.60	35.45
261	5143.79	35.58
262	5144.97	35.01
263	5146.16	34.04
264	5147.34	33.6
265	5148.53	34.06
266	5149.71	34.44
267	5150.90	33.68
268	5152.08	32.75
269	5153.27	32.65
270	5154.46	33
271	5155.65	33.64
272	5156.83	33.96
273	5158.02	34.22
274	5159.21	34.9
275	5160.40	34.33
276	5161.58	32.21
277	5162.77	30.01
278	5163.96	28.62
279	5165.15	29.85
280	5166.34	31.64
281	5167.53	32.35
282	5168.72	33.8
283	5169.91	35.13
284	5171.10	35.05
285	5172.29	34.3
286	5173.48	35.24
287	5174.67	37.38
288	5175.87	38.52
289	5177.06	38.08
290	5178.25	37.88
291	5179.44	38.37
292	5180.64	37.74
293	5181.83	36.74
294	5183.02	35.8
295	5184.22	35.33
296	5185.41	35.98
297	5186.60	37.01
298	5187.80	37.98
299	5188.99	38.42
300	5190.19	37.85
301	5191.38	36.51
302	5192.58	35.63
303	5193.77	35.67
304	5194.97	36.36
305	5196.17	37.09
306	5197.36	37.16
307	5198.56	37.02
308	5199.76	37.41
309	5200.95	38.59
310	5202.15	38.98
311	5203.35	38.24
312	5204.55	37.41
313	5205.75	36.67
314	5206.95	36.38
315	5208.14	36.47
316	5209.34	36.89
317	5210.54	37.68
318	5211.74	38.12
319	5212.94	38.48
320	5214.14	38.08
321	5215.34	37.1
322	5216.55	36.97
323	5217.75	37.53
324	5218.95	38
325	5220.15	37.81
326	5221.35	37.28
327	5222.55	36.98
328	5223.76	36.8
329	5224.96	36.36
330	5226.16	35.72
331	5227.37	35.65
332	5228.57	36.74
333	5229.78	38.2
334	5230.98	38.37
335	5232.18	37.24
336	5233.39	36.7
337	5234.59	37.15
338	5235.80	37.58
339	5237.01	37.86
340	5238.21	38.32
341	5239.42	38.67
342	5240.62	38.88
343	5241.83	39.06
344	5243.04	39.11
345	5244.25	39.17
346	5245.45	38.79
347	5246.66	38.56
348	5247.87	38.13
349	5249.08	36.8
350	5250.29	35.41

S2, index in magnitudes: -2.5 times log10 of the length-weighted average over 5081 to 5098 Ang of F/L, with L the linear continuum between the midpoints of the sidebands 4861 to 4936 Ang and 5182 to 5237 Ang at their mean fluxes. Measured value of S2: 0.08 mag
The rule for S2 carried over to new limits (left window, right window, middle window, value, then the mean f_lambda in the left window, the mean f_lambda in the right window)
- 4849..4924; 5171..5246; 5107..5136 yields 0.13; 37.3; 37.3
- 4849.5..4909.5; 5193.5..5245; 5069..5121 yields 0.08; 37.4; 37.5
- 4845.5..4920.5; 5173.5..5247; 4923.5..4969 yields -0.03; 37.5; 37.4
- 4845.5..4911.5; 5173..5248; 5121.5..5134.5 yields 0.18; 37.5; 37.4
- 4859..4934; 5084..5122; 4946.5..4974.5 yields -0.07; 37.6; 34.3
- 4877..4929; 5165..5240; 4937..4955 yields -0.02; 38.3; 36.8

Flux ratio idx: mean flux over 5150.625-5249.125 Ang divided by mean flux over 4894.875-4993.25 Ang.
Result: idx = 0.95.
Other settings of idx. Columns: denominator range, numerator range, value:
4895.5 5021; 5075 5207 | 0.91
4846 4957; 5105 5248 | 0.94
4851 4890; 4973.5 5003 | 1.05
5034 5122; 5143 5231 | 1.01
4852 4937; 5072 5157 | 0.91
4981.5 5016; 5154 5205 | 0.94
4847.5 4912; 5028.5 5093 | 0.96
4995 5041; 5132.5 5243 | 0.97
